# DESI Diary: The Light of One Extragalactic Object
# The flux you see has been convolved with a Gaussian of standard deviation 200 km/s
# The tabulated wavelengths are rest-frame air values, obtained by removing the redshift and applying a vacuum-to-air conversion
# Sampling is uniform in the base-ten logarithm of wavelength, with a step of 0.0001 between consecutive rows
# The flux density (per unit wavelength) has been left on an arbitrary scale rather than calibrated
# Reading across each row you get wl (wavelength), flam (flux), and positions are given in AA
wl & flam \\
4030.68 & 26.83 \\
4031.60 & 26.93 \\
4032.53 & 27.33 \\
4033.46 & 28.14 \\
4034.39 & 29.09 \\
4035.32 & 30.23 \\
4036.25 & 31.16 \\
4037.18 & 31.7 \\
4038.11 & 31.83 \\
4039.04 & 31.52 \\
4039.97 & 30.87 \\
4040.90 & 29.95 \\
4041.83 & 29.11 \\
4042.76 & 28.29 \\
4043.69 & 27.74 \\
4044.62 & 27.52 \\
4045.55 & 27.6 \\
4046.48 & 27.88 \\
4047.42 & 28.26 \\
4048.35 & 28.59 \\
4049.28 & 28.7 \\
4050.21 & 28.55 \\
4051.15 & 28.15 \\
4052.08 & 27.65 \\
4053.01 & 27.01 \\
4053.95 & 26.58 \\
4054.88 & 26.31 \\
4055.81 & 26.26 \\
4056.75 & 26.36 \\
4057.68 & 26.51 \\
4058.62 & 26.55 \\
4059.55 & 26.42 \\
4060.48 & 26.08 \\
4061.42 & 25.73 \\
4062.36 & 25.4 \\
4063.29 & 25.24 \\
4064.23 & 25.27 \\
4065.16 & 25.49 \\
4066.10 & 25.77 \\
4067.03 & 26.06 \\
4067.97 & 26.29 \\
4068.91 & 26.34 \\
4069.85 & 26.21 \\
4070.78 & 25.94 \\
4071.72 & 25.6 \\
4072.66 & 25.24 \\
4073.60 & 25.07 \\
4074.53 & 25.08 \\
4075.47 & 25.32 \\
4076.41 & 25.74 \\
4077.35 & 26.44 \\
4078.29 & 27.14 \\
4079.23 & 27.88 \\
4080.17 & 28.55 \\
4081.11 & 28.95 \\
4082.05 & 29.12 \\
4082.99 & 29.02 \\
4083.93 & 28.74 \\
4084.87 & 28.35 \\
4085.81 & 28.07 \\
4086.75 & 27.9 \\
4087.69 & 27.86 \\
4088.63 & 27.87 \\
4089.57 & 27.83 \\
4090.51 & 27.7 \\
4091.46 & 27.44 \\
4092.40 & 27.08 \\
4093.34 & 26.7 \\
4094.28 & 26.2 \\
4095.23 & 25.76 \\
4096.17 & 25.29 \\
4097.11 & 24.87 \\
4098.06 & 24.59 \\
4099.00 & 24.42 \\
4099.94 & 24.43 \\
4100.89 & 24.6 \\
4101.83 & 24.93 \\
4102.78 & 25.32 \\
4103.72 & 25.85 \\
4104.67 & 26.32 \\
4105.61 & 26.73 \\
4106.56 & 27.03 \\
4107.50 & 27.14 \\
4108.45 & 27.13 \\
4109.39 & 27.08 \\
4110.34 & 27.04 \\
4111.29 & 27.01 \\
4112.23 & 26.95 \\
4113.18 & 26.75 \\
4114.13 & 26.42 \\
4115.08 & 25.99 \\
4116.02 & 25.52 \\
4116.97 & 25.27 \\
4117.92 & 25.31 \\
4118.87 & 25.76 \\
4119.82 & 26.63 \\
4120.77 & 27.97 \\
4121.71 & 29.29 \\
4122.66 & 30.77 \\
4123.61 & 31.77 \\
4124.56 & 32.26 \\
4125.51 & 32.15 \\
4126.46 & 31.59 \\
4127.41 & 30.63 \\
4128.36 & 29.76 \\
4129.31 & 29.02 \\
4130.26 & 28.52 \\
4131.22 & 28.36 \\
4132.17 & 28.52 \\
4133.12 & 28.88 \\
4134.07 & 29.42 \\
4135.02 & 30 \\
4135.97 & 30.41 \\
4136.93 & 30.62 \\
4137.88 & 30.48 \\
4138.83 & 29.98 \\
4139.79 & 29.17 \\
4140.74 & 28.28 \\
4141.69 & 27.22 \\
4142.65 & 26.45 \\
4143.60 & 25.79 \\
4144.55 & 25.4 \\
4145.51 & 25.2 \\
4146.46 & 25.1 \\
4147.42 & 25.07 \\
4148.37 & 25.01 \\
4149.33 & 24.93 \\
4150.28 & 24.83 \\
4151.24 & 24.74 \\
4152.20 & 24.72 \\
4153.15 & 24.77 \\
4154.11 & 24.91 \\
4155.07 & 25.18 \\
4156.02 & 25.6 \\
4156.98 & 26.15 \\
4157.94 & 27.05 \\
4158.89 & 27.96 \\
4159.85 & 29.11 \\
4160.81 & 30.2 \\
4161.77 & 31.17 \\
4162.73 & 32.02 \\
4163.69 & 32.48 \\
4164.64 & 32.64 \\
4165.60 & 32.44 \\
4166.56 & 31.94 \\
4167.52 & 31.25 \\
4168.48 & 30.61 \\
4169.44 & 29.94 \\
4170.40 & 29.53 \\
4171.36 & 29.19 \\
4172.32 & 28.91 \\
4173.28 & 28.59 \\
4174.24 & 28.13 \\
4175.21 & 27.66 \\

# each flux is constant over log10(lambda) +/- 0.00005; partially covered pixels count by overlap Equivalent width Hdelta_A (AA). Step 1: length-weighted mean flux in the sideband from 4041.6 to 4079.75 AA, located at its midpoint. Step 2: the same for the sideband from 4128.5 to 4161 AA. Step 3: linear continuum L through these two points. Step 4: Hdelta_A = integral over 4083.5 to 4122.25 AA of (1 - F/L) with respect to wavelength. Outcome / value 0.6 AA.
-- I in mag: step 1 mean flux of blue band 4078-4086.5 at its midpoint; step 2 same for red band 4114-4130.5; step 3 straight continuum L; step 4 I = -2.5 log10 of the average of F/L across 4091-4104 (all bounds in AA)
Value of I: 0.12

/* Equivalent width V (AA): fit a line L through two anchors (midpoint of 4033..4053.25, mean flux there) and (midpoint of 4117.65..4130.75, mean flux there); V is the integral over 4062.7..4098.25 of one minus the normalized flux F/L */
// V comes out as 3.1 AA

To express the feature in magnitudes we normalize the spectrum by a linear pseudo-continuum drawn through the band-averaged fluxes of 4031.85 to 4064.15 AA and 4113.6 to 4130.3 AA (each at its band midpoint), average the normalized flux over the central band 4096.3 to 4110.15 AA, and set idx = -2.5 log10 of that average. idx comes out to 0.11 mag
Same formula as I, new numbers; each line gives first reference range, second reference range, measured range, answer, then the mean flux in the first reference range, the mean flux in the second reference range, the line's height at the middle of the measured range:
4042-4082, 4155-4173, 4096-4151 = 0.05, 26.7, 29.8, 28.6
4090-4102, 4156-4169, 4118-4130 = -0.08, 25.7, 30.2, 27.6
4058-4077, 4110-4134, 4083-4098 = -0.01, 25.7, 28.4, 26.8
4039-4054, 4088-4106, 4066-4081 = 0.04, 28.4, 26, 27.1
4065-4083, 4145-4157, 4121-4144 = -0.16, 26.5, 25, 25.4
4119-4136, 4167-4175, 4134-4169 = 0.06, 29.7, 29.4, 29.6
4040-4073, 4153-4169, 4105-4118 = 0.06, 26.9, 29.2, 28.1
